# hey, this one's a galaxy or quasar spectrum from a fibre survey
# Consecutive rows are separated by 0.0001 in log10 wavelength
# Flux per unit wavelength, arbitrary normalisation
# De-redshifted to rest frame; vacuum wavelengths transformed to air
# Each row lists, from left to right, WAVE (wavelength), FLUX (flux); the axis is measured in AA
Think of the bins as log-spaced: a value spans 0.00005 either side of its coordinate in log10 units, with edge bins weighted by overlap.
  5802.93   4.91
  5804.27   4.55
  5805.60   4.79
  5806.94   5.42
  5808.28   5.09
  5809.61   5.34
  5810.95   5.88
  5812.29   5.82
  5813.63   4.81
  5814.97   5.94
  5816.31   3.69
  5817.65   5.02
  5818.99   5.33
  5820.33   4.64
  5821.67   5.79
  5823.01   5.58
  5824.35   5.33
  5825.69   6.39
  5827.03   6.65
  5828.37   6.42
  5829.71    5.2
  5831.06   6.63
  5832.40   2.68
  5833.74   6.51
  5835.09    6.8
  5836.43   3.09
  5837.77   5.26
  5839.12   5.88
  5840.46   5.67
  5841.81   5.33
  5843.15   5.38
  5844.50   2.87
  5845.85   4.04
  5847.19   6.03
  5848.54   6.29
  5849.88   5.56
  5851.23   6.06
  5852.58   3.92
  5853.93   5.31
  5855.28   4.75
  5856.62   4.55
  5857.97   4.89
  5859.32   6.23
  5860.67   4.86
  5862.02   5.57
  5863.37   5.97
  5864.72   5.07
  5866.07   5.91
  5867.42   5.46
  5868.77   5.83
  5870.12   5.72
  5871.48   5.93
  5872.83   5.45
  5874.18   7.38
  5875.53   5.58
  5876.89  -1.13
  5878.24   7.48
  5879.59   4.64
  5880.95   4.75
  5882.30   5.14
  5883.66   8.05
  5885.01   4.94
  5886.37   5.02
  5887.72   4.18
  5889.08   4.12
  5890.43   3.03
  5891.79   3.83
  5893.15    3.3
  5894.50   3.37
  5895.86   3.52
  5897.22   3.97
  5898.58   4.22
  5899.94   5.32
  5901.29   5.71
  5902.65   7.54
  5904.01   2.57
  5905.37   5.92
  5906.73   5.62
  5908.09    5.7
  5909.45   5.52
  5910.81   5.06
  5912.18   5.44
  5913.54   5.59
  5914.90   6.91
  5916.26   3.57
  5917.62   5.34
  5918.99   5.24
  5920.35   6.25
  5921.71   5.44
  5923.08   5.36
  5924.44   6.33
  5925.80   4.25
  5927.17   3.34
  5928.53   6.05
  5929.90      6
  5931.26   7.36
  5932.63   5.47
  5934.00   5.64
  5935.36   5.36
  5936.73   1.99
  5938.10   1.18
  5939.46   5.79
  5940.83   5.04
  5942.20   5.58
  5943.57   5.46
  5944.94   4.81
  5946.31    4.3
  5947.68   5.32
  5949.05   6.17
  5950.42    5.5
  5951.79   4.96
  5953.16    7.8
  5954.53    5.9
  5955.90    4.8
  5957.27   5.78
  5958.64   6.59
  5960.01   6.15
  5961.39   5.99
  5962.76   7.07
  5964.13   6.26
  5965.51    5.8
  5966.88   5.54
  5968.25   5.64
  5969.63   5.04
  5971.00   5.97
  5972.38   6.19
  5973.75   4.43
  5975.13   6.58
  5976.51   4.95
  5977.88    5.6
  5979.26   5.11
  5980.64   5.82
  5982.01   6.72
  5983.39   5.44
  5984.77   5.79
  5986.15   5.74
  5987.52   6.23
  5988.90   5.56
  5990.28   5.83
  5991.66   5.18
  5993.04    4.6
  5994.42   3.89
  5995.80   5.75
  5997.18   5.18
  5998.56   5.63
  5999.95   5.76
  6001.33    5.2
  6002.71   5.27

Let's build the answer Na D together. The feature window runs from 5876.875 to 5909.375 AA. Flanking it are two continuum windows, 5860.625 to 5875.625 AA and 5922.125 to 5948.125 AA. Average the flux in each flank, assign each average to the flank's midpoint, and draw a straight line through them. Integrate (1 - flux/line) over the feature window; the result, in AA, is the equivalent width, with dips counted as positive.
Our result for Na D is 4.3 AA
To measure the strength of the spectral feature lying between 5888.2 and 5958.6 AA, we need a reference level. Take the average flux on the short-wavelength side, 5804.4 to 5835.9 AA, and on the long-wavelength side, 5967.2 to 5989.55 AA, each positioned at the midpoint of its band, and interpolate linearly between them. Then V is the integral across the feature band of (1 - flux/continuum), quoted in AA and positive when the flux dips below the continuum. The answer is 6.7 AA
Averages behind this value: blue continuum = 5.44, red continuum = 5.67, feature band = 5.06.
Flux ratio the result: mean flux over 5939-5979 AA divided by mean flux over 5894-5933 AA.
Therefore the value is 1.08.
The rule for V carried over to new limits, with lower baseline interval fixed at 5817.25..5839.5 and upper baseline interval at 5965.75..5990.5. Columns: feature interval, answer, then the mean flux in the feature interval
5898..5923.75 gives 0.9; 5.39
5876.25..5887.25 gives 1.4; 4.87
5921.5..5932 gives 0.2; 5.52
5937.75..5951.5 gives 1.5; 5.01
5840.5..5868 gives 1.5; 5.21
